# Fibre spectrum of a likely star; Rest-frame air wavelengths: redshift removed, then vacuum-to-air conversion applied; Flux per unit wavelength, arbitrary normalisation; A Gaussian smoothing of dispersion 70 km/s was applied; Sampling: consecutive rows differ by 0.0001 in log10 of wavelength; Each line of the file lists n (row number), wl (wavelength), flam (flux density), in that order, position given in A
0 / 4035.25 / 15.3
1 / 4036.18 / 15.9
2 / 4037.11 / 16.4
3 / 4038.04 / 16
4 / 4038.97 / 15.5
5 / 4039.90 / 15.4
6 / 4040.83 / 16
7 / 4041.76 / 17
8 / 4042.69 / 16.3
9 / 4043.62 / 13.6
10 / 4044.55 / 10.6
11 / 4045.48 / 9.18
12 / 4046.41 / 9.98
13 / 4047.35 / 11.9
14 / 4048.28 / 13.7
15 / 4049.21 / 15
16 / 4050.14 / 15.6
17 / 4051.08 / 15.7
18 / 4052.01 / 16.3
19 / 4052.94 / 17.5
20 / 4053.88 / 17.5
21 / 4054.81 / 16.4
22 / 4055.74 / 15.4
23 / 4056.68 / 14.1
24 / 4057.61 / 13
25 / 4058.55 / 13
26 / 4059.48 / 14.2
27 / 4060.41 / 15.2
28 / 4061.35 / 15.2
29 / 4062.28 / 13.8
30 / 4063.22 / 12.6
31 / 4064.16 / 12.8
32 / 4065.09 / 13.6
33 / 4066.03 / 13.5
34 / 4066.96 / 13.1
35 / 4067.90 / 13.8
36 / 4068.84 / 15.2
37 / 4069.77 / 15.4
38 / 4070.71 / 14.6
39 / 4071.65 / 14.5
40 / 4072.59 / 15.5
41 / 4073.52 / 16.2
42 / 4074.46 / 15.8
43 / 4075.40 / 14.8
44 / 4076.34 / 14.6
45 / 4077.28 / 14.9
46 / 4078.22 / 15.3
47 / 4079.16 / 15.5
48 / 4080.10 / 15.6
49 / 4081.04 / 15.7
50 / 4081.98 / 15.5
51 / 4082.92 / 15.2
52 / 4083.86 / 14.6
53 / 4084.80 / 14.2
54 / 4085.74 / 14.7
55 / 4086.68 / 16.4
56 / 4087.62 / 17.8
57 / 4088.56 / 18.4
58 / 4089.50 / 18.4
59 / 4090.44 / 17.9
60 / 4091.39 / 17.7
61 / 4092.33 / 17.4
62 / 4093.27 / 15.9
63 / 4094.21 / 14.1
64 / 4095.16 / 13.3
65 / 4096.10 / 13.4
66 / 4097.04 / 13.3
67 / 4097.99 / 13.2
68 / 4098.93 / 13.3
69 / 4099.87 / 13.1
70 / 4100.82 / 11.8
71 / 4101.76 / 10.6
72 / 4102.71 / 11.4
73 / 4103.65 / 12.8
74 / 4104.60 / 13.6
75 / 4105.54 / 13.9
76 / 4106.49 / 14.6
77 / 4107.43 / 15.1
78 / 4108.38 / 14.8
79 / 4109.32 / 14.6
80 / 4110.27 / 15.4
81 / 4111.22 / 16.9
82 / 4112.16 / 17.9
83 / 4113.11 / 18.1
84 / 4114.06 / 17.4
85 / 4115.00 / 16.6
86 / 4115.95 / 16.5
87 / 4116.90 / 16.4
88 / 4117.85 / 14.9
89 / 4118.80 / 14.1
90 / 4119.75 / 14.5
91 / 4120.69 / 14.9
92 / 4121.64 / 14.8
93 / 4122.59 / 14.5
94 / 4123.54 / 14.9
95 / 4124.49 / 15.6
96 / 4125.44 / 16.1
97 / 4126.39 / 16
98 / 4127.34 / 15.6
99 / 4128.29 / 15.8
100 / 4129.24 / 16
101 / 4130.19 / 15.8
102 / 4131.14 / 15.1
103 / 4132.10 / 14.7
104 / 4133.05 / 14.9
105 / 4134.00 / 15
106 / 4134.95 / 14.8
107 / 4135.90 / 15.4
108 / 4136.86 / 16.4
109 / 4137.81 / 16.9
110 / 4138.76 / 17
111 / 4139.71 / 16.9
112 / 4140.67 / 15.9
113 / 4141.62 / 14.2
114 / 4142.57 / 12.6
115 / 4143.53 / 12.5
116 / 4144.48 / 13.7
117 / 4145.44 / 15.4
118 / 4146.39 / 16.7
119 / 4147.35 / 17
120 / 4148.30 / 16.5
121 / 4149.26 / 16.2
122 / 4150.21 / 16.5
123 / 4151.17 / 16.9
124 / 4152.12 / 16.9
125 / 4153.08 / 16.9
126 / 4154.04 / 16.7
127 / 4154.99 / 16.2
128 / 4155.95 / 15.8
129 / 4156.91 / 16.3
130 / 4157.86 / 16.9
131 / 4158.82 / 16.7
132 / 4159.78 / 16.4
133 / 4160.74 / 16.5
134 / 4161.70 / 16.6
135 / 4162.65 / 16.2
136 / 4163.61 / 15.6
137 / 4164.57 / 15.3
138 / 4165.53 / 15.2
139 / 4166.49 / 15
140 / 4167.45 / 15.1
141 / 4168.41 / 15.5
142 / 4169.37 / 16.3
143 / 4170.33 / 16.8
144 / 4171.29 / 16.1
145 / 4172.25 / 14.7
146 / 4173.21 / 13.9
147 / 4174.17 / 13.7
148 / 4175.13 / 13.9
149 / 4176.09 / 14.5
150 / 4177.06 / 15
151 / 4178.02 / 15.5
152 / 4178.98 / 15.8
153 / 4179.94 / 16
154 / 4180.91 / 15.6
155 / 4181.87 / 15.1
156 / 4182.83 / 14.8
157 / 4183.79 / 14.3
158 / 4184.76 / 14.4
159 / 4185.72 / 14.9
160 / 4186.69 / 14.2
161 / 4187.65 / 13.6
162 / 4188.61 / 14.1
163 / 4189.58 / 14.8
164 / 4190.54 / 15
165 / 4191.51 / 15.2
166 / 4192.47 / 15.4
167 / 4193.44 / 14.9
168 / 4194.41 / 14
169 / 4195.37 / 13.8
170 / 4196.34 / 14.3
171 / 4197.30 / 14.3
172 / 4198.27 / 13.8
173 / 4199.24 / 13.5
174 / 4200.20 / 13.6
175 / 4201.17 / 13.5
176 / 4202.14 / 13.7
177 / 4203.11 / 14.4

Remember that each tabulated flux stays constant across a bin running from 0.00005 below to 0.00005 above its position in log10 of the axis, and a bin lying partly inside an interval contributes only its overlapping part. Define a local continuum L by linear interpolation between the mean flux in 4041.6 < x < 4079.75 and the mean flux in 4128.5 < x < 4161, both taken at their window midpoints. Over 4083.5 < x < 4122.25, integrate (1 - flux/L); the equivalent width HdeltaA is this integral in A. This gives 0.1 A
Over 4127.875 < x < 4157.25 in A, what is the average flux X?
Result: 15.7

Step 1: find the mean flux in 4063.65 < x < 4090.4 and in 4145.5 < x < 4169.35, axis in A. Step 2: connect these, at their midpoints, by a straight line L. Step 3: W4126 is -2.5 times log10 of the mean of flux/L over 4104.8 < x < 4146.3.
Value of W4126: 0.03 mag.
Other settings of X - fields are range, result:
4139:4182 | 15.6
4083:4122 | 15.1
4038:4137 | 14.9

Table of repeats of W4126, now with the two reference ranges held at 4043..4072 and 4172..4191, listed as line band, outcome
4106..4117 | -0.13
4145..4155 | -0.14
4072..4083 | -0.09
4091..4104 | 0.05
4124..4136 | -0.07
